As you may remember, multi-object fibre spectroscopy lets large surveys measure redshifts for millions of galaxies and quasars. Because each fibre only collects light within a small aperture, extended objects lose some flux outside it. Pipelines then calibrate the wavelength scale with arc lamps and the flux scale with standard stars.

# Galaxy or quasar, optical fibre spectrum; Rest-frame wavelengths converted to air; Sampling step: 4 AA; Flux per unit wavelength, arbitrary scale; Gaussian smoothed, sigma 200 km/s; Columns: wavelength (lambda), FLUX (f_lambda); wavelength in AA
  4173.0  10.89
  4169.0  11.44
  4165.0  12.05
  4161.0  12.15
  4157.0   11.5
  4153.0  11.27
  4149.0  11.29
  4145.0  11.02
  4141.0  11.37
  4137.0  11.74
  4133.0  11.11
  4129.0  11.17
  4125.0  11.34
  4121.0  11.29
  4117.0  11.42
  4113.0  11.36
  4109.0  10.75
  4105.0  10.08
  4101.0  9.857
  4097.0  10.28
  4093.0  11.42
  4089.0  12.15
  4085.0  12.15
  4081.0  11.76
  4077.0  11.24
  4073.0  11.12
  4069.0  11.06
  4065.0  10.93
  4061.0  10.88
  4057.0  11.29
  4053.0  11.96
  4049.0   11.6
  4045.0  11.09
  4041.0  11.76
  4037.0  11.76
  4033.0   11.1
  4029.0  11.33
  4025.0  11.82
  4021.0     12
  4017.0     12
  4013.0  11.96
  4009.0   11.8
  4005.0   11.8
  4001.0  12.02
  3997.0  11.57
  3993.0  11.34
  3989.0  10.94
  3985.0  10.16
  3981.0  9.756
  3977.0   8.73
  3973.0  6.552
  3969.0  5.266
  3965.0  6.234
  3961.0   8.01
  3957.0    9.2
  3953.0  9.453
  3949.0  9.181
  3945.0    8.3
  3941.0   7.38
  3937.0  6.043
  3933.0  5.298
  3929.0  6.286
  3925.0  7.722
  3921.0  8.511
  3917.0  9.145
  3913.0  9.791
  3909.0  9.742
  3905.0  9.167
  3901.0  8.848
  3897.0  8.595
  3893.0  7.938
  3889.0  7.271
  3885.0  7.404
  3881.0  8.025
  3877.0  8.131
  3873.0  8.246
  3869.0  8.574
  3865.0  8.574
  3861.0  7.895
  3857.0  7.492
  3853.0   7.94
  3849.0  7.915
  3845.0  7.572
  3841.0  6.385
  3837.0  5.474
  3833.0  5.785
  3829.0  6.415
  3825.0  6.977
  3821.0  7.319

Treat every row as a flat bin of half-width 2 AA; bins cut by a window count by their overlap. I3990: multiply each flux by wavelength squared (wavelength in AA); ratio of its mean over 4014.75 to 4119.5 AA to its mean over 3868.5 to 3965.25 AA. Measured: 1.5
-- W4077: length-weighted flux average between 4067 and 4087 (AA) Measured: 11.5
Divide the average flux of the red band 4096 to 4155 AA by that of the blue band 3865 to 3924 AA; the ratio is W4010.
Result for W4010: 1.30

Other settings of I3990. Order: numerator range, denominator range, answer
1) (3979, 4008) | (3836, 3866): 1.61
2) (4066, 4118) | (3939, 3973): 1.53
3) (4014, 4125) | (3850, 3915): 1.49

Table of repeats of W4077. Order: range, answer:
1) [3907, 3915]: 9.77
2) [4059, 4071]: 11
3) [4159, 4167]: 12.1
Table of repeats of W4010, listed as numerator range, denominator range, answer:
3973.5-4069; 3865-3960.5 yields 1.37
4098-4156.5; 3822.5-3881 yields 1.50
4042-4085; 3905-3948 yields 1.43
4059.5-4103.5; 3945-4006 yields 1.20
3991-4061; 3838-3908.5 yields 1.45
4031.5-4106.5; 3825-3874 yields 1.54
